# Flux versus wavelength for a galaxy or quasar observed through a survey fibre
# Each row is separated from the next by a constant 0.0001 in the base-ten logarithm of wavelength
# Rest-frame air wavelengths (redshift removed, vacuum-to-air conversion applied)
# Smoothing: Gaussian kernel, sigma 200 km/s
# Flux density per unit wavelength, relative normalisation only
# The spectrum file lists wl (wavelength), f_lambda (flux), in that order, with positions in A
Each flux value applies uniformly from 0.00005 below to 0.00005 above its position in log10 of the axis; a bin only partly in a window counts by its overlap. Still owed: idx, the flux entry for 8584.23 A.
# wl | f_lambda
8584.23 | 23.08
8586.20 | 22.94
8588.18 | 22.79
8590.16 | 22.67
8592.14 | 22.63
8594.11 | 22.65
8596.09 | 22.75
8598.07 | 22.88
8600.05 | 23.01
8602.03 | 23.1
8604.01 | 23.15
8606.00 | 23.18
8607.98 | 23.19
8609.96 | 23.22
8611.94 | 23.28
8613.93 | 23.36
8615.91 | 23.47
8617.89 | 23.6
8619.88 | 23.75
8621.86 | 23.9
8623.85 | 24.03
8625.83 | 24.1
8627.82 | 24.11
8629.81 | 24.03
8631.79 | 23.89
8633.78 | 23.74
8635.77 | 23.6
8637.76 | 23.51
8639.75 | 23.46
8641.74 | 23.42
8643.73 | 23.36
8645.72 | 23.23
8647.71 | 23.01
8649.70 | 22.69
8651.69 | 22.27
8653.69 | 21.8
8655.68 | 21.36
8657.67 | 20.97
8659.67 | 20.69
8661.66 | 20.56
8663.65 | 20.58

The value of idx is 23.08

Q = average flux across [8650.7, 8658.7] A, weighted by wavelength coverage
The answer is 21.6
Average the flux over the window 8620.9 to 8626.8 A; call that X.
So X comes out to 24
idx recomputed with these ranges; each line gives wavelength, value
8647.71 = 23.01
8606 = 23.18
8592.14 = 22.63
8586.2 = 22.94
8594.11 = 22.65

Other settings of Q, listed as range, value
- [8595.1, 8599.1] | 22.8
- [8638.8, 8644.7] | 23.4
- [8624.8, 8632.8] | 24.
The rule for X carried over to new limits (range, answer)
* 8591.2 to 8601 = 22.8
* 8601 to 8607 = 23.1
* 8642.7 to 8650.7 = 23.1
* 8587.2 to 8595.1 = 22.7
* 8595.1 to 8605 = 23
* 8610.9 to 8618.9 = 23.4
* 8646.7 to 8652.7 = 22.6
